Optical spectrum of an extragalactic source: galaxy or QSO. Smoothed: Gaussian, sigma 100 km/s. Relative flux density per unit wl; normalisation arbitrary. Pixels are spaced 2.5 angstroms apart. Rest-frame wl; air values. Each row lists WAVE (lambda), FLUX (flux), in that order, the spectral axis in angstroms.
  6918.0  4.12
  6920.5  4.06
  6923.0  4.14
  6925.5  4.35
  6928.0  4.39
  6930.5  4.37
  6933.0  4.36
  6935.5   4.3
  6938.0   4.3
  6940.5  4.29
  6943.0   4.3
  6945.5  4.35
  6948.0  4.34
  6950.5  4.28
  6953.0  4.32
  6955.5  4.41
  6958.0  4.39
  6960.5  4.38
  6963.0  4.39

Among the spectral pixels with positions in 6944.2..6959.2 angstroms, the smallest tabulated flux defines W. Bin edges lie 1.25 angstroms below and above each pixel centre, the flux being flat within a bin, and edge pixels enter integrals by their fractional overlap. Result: 4.28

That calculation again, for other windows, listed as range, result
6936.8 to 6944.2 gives 4.29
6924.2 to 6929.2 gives 4.35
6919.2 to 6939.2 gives 4.06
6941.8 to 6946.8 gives 4.3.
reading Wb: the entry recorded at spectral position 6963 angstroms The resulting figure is 4.39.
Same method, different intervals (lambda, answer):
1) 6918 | 4.12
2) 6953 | 4.32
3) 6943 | 4.3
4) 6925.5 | 4.35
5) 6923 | 4.14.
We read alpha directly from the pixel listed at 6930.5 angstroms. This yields 4.37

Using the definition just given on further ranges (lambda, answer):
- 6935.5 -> 4.3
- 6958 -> 4.39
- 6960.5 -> 4.38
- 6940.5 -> 4.29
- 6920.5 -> 4.06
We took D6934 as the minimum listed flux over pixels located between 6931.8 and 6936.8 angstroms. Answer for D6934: 4.3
